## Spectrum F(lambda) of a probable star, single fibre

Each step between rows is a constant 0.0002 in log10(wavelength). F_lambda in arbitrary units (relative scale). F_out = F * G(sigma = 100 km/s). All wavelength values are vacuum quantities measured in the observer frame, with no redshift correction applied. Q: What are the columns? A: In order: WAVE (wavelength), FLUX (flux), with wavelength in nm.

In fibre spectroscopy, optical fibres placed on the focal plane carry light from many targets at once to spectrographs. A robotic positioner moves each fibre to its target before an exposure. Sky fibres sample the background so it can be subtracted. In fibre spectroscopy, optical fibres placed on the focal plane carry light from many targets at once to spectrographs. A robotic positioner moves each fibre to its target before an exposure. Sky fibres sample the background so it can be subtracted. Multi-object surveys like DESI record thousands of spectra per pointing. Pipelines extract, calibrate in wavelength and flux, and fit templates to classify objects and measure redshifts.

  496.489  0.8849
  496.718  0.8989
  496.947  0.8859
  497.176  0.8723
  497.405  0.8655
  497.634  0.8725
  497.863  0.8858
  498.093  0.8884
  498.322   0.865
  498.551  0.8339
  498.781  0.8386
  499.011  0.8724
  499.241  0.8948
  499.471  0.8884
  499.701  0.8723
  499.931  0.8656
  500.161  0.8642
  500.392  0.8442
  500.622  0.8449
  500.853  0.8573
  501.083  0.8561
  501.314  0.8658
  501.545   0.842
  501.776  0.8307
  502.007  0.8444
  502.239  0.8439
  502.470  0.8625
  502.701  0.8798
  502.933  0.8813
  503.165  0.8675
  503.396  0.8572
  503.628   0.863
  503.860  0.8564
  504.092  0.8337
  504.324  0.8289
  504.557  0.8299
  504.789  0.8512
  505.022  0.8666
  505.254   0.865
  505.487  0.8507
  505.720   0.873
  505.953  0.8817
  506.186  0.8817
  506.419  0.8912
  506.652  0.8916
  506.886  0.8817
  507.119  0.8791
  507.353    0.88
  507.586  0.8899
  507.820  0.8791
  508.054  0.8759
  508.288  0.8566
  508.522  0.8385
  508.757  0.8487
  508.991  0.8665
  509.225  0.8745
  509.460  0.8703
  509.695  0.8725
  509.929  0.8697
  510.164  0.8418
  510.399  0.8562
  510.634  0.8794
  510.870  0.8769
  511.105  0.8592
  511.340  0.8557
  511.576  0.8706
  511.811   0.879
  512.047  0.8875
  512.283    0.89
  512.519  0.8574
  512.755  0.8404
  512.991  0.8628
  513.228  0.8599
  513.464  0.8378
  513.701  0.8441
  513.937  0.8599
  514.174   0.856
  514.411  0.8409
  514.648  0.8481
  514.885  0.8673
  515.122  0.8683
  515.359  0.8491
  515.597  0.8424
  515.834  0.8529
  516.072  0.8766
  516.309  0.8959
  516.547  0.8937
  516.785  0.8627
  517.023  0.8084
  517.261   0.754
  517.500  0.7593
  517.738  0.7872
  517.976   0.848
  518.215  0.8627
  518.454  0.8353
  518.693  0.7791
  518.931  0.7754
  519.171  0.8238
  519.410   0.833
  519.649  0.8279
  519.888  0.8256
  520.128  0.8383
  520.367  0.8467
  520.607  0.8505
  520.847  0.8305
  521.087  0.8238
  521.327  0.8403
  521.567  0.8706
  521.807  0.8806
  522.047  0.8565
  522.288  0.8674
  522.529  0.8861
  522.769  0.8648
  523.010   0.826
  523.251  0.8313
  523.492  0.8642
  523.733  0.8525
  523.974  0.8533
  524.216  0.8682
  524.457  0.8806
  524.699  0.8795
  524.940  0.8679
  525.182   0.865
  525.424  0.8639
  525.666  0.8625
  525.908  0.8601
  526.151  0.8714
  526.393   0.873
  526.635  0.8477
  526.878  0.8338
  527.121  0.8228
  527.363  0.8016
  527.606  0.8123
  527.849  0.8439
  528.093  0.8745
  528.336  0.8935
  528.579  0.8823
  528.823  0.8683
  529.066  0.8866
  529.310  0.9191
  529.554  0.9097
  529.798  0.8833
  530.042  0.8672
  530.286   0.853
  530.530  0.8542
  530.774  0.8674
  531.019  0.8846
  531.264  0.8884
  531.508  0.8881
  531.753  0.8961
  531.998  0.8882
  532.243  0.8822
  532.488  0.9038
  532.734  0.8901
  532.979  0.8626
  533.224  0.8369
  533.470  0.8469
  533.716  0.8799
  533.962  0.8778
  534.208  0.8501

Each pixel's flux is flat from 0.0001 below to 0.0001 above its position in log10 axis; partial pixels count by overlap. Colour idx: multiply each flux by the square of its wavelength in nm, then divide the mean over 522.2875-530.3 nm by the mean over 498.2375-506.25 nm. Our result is 1.10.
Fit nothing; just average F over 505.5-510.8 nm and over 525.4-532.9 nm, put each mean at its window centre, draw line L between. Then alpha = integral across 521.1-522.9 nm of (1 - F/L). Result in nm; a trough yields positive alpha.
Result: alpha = 0.01 nm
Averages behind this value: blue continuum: 0.871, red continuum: 0.87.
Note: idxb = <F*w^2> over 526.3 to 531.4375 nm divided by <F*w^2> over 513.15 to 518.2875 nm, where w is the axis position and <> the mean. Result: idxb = 1.1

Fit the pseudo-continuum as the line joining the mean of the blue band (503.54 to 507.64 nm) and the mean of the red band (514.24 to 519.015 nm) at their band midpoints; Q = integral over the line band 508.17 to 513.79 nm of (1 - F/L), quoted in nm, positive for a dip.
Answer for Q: -0.07 nm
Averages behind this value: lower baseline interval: 0.866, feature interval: 0.862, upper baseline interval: 0.836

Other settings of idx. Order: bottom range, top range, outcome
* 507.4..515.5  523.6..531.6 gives 1.07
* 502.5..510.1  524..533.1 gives 1.09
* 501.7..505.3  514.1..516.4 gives 1.05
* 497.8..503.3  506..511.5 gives 1.04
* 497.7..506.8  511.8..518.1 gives 1.03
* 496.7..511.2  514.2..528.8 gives 1.05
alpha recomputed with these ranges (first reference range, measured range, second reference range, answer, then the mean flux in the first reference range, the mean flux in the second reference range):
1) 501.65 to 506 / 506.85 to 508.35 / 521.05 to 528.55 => -0.04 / 0.856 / 0.857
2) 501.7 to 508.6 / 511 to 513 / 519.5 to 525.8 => -0.02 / 0.864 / 0.855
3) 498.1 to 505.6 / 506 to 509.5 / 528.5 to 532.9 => -0.05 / 0.857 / 0.884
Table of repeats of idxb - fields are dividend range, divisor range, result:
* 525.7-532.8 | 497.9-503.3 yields 1.13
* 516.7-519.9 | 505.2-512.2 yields 0.97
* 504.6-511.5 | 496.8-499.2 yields 1.04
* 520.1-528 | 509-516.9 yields 1.03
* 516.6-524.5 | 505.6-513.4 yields 1.00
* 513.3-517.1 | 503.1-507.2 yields 1.03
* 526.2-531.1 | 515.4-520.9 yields 1.08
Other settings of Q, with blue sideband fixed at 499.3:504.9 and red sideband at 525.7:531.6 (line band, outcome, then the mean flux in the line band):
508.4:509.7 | -0.004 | 0.86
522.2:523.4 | 0.012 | 0.855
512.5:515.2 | 0.022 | 0.853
